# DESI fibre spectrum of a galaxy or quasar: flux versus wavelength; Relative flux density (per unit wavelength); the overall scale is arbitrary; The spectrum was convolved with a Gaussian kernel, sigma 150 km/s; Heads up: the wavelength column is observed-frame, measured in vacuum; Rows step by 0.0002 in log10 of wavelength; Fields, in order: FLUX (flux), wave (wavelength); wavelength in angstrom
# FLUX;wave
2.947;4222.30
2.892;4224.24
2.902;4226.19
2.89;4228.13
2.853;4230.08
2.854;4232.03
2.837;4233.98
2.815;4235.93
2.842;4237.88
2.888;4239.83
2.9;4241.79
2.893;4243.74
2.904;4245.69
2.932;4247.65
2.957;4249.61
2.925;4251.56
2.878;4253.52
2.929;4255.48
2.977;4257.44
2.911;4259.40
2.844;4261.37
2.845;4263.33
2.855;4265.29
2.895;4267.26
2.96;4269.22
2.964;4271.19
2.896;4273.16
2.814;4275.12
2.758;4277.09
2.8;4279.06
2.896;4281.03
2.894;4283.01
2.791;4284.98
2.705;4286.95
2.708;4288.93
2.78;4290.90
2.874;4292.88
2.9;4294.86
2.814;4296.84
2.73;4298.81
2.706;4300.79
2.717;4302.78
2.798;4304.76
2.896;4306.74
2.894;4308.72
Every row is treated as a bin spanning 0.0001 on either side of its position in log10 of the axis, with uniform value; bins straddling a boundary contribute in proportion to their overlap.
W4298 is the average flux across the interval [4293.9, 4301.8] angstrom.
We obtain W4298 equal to 2.79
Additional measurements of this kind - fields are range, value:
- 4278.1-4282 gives 2.85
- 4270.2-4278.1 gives 2.86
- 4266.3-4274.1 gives 2.93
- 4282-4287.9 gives 2.8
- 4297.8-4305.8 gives 2.74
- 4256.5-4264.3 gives 2.89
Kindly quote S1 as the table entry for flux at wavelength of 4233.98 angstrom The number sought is 2.837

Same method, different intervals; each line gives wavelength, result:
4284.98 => 2.791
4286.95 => 2.705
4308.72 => 2.894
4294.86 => 2.9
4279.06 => 2.8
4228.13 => 2.89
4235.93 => 2.815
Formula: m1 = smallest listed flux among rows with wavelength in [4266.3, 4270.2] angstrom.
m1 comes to 2.895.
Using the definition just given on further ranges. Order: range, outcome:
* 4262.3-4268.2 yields 2.845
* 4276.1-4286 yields 2.758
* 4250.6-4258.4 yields 2.878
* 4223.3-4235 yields 2.837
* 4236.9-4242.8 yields 2.842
